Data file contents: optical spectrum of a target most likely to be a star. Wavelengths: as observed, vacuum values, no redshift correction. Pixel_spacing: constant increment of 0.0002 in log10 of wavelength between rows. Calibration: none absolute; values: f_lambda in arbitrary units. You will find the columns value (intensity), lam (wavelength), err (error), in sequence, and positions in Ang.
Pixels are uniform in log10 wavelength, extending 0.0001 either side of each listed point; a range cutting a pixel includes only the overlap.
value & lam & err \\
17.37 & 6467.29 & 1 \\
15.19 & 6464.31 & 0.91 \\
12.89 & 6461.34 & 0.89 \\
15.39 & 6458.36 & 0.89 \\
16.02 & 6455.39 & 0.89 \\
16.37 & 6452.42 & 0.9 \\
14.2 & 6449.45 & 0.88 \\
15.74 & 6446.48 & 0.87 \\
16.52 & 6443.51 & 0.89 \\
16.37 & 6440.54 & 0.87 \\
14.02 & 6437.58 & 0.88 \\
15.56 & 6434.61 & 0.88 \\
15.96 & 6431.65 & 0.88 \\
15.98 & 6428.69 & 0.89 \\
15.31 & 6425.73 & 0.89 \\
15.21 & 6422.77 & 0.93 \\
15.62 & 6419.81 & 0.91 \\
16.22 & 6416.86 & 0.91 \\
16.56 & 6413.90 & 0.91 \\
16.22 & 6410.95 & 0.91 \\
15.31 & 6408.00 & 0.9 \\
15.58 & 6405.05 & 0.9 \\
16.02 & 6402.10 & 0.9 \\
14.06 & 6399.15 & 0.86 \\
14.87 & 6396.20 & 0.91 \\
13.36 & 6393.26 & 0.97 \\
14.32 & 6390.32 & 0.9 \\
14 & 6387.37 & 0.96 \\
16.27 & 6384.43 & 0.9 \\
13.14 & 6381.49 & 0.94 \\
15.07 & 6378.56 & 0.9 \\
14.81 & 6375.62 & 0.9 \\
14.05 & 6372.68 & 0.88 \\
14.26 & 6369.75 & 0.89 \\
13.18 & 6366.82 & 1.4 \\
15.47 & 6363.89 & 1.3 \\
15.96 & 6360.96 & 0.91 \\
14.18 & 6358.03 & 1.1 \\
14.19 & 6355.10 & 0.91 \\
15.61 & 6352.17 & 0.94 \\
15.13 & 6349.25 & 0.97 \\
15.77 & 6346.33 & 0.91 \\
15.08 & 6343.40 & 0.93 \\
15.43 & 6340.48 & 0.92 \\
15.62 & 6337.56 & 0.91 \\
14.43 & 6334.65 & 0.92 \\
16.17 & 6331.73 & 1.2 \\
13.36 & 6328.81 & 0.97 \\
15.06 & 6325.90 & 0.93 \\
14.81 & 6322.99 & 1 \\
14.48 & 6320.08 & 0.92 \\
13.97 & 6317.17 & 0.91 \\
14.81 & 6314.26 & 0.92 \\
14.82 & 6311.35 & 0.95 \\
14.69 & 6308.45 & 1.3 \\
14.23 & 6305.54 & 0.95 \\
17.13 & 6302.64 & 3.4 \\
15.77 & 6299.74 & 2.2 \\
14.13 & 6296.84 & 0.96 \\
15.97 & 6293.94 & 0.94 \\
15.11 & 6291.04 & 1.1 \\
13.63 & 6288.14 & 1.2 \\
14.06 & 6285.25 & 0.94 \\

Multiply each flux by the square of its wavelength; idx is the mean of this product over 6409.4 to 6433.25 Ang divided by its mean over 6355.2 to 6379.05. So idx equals 1.11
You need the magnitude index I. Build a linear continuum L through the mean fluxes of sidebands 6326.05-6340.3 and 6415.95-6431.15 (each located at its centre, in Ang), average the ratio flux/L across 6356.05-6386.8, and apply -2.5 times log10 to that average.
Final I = 0.05 mag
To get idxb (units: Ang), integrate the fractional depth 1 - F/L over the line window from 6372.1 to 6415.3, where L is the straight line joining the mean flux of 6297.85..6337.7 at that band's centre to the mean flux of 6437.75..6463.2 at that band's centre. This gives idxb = 0.7 Ang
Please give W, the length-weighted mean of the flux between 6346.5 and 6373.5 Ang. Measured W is 14.7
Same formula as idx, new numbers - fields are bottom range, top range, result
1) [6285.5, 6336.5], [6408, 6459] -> 1.10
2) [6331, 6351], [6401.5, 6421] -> 1.06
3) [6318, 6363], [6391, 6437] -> 1.05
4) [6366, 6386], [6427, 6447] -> 1.11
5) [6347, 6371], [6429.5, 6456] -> 1.09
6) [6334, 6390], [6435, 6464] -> 1.06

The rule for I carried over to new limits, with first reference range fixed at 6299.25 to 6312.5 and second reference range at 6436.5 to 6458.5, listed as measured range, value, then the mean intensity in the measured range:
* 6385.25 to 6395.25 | 0.103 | 14.1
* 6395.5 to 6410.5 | 0.019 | 15.3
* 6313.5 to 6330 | 0.068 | 14.4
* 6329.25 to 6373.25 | 0.033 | 14.9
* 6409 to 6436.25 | -0.018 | 15.8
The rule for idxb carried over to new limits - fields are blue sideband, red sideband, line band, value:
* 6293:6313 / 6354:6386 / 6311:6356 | 0.0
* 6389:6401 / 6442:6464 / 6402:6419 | -1.7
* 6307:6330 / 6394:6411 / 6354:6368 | 0.2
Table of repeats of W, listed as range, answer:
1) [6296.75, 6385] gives 14.9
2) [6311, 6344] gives 14.8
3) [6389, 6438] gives 15.3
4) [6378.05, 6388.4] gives 14.6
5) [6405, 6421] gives 16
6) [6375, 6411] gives 14.8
